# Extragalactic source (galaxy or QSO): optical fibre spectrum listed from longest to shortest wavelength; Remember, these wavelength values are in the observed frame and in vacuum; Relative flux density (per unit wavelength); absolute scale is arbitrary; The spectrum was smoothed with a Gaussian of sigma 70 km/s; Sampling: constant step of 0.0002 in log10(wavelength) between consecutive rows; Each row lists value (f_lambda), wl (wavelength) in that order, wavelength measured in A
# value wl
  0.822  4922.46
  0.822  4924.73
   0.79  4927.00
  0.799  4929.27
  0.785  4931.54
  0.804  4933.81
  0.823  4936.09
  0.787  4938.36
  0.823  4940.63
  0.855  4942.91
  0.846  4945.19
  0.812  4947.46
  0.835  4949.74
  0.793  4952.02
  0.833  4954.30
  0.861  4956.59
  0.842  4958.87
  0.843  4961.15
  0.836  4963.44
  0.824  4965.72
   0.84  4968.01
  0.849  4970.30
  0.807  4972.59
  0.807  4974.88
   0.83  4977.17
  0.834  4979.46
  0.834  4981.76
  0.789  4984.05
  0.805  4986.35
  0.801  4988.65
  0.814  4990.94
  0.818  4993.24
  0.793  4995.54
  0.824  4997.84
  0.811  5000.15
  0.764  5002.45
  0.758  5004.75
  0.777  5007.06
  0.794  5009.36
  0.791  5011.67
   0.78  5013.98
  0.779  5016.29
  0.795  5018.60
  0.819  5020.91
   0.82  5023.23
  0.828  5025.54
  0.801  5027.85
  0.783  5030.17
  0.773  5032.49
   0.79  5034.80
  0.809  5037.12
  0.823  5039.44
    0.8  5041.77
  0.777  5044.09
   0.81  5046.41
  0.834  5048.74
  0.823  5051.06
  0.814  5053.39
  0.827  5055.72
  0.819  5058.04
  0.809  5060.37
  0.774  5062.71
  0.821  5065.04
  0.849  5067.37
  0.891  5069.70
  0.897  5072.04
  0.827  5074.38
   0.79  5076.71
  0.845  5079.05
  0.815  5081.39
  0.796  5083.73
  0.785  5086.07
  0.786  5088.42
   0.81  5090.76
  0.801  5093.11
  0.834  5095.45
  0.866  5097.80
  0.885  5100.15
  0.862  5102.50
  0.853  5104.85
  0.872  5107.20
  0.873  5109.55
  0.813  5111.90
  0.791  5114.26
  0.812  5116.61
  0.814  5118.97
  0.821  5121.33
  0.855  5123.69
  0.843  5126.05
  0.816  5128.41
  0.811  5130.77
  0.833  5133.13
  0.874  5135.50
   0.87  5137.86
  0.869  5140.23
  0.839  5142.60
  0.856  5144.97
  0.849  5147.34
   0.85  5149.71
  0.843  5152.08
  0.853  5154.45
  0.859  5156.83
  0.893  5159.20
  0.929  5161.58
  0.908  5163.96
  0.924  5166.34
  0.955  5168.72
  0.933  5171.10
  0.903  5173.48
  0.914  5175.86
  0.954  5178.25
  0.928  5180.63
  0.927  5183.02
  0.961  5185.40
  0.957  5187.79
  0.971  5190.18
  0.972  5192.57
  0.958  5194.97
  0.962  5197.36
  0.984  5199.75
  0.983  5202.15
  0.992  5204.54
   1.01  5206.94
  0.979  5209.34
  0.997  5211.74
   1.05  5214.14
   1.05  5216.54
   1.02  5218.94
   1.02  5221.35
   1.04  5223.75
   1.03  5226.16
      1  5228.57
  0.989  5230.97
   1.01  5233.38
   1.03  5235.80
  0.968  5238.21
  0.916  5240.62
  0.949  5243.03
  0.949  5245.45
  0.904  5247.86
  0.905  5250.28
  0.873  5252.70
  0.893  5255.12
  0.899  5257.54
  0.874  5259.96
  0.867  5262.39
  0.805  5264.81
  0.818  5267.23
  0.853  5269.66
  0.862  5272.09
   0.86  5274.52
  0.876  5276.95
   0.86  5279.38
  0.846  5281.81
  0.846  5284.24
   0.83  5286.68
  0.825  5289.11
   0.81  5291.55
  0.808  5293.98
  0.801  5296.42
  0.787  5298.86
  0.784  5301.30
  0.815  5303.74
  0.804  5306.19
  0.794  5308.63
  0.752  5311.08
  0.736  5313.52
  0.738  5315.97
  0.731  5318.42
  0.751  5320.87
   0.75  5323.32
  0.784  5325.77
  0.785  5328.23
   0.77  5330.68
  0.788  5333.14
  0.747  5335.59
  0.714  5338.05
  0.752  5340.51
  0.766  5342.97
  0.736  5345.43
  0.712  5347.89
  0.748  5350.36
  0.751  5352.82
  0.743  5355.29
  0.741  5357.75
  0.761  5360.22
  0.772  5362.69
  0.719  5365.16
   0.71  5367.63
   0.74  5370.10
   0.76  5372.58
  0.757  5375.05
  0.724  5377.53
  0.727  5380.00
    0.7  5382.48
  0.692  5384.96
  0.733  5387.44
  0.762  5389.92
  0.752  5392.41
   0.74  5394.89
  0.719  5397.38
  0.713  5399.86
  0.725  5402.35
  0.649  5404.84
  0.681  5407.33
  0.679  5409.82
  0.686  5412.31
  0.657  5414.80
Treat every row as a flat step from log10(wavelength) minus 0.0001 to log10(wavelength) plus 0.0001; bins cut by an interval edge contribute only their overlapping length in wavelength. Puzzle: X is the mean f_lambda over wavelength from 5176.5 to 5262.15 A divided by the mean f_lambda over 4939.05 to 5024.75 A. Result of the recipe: 1.19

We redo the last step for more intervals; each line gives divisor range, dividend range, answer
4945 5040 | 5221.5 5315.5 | 1.08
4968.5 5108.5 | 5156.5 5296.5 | 1.14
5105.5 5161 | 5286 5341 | 0.92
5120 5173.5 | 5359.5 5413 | 0.83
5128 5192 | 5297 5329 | 0.86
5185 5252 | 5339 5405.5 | 0.75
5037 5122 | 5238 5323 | 1.01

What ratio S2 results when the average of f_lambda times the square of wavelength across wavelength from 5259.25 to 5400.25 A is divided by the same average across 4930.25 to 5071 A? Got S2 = 1.08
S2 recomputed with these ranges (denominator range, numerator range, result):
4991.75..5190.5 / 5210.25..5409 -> 1.06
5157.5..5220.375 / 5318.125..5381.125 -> 0.83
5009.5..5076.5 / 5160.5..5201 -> 1.23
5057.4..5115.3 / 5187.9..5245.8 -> 1.26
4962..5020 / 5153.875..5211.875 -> 1.26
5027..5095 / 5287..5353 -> 1.04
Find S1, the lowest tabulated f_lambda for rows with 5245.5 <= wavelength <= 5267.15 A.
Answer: 0.805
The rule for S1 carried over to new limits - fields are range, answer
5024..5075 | 0.773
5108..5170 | 0.791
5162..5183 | 0.903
